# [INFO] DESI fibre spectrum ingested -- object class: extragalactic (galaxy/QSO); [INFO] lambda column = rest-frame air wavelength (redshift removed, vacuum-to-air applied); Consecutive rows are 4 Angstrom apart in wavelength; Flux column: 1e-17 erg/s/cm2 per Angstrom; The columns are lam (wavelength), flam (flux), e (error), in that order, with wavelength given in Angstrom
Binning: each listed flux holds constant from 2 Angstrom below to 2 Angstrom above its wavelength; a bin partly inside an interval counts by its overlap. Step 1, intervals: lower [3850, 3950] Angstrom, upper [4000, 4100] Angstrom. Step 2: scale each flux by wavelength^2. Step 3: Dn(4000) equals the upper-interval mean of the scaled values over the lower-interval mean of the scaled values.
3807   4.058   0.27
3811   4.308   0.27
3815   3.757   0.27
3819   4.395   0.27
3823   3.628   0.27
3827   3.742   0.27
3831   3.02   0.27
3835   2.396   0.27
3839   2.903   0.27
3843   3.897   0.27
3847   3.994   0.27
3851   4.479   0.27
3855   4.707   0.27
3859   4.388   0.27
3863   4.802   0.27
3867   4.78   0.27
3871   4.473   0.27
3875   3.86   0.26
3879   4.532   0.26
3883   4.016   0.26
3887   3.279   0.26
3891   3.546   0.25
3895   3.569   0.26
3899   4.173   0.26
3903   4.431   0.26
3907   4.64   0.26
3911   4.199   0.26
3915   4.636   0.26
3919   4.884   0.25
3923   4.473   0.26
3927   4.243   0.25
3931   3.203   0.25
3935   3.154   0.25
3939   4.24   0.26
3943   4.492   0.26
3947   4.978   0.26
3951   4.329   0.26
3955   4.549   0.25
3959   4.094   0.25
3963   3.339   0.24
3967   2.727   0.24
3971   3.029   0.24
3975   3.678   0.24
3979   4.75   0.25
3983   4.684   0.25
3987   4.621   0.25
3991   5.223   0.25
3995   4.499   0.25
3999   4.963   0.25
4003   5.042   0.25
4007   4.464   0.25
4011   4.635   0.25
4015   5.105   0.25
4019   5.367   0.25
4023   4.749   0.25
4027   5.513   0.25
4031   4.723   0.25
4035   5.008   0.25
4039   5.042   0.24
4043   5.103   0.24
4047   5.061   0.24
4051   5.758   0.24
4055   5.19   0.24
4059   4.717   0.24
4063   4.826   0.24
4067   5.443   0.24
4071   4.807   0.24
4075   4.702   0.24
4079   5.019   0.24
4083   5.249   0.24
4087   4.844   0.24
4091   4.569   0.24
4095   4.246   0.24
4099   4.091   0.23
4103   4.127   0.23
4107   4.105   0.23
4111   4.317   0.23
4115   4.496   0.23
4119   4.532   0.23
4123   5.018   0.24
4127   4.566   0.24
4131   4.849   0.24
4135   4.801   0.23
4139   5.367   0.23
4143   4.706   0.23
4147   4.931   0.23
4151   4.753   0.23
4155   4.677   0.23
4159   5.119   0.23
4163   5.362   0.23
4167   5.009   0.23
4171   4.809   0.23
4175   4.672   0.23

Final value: 1.3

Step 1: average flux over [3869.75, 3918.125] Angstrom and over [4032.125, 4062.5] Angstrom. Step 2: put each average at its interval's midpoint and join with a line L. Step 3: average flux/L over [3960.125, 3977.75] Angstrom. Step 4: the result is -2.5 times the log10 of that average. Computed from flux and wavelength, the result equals 0.36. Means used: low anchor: 4.13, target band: 3.3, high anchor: 5.1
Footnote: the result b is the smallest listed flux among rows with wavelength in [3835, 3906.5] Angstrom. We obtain 2.396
